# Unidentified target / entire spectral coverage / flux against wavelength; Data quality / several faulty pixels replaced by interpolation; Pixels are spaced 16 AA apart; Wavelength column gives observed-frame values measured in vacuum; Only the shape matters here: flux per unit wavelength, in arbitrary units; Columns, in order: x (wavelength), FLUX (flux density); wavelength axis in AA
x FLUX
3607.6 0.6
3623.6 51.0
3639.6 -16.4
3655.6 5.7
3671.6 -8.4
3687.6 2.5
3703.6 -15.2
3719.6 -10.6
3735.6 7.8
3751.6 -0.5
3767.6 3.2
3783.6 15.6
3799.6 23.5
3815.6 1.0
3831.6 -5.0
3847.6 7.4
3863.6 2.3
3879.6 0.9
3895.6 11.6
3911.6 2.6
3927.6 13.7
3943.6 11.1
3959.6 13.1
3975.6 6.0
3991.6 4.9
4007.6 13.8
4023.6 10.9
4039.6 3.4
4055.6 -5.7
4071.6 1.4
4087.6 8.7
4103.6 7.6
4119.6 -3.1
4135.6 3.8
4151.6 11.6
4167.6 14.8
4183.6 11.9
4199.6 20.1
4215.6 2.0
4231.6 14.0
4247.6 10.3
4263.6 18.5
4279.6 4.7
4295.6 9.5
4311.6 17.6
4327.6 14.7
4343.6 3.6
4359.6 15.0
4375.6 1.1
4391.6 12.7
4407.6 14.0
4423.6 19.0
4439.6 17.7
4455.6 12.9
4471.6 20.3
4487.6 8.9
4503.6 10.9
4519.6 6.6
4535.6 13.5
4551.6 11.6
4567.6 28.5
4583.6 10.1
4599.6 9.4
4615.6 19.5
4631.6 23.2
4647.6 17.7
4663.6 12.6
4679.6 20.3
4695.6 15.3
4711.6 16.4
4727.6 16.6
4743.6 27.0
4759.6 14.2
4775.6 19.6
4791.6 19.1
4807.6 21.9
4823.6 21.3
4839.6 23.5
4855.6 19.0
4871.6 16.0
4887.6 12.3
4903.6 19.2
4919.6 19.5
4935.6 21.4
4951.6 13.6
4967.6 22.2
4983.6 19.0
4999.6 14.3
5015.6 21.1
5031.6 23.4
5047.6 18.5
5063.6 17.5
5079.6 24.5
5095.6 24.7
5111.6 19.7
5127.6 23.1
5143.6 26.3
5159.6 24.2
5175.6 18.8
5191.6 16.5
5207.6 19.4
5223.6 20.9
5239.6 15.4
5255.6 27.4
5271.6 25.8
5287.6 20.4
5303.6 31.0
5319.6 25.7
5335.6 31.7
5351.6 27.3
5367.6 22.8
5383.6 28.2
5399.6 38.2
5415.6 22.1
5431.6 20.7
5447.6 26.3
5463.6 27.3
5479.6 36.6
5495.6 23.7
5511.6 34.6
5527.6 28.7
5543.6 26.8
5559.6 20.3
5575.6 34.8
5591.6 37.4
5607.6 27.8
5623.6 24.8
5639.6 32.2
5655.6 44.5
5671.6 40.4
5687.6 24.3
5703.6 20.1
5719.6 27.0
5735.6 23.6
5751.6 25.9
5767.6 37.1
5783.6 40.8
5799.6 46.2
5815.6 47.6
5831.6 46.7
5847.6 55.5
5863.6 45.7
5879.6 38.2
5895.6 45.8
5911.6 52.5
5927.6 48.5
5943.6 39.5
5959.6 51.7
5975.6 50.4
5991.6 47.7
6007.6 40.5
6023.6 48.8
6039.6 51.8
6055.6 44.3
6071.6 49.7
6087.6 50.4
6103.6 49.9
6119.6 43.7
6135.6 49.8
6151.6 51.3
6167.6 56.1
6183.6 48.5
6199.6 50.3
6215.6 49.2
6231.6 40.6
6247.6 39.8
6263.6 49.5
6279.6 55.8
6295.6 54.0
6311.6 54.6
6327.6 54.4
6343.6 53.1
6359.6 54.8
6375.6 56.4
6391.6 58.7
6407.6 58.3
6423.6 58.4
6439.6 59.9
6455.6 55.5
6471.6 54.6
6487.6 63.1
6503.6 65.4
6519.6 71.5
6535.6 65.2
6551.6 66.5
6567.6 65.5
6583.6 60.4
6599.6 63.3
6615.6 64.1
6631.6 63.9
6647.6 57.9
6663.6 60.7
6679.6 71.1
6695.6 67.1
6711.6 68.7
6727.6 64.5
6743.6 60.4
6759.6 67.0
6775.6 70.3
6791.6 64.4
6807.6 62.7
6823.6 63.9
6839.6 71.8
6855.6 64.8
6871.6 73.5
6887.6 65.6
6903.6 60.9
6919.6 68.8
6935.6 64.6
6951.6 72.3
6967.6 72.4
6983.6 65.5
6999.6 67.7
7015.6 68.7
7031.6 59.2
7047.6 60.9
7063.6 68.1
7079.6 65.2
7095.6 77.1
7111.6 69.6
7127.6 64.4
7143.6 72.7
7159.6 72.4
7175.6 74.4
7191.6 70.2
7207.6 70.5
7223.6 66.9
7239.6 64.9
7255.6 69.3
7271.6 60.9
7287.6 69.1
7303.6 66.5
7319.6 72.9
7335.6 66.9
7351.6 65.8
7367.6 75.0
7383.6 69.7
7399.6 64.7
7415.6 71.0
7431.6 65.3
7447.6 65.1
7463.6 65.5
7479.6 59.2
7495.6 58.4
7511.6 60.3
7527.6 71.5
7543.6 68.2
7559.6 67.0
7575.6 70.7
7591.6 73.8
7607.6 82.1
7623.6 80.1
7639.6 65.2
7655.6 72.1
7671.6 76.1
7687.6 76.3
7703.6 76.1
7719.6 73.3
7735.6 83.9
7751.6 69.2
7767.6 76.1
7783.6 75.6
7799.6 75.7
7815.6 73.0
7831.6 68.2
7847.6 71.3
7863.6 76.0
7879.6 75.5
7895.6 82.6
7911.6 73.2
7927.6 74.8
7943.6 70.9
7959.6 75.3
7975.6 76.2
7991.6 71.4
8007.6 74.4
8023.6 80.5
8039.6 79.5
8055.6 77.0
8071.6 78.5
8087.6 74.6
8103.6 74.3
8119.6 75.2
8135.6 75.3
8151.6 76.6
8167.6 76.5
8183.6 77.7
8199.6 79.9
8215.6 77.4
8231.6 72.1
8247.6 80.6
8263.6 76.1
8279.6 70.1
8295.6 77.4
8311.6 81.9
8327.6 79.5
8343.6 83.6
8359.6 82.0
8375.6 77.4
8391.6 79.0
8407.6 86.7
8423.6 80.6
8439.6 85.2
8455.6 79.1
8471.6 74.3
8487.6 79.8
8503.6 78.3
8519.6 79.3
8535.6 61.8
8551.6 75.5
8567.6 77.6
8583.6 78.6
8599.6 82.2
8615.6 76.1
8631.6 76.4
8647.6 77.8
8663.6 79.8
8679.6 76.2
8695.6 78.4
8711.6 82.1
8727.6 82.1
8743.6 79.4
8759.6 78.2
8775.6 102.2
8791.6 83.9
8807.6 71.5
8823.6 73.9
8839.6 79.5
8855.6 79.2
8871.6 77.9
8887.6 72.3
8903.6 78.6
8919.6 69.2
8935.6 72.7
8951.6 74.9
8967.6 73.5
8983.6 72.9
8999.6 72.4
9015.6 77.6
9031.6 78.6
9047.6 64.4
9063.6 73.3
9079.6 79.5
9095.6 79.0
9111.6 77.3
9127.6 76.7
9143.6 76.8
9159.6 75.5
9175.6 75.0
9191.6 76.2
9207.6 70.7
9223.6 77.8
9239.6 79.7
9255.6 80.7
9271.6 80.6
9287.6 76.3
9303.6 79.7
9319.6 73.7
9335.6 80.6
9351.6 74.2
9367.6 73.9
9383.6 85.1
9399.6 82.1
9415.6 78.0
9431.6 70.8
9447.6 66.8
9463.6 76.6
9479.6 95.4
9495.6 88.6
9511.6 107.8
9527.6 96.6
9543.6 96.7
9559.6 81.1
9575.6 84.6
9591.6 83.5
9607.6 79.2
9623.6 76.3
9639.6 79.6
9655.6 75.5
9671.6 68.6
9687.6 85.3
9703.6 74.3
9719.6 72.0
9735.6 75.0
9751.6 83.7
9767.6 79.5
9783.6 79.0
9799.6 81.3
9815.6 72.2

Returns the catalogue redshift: 0.45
